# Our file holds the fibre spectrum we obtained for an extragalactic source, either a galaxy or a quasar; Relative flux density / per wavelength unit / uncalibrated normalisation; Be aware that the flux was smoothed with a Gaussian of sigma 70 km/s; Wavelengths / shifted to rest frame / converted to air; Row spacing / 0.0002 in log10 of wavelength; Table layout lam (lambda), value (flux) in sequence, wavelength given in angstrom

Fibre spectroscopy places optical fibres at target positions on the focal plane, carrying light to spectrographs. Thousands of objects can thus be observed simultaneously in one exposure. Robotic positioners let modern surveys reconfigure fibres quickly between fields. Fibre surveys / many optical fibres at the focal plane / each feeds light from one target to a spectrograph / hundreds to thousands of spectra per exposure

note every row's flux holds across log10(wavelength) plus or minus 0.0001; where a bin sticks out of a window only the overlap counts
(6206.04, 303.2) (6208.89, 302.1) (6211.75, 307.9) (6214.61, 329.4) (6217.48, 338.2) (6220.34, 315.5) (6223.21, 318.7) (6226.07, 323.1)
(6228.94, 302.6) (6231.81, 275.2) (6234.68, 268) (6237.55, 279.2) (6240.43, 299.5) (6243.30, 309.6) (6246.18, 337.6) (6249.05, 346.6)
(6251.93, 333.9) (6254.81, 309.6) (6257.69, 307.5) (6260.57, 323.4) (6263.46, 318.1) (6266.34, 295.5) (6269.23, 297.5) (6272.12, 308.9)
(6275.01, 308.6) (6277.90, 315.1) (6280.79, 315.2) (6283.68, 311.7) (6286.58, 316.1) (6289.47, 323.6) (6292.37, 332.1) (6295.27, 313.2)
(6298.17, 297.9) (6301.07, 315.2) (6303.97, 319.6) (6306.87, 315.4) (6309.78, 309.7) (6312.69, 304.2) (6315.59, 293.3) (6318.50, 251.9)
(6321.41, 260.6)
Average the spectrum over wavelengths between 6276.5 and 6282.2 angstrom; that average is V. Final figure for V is 315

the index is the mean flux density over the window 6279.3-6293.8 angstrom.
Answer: 320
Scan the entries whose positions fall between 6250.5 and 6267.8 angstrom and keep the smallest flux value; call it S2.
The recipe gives 295.5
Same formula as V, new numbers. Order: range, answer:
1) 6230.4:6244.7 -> 286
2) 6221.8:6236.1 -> 298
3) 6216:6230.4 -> 319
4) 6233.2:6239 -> 273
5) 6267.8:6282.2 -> 309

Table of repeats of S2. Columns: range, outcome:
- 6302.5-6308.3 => 315.4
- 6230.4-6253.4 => 268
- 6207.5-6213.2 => 302.1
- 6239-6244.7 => 299.5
